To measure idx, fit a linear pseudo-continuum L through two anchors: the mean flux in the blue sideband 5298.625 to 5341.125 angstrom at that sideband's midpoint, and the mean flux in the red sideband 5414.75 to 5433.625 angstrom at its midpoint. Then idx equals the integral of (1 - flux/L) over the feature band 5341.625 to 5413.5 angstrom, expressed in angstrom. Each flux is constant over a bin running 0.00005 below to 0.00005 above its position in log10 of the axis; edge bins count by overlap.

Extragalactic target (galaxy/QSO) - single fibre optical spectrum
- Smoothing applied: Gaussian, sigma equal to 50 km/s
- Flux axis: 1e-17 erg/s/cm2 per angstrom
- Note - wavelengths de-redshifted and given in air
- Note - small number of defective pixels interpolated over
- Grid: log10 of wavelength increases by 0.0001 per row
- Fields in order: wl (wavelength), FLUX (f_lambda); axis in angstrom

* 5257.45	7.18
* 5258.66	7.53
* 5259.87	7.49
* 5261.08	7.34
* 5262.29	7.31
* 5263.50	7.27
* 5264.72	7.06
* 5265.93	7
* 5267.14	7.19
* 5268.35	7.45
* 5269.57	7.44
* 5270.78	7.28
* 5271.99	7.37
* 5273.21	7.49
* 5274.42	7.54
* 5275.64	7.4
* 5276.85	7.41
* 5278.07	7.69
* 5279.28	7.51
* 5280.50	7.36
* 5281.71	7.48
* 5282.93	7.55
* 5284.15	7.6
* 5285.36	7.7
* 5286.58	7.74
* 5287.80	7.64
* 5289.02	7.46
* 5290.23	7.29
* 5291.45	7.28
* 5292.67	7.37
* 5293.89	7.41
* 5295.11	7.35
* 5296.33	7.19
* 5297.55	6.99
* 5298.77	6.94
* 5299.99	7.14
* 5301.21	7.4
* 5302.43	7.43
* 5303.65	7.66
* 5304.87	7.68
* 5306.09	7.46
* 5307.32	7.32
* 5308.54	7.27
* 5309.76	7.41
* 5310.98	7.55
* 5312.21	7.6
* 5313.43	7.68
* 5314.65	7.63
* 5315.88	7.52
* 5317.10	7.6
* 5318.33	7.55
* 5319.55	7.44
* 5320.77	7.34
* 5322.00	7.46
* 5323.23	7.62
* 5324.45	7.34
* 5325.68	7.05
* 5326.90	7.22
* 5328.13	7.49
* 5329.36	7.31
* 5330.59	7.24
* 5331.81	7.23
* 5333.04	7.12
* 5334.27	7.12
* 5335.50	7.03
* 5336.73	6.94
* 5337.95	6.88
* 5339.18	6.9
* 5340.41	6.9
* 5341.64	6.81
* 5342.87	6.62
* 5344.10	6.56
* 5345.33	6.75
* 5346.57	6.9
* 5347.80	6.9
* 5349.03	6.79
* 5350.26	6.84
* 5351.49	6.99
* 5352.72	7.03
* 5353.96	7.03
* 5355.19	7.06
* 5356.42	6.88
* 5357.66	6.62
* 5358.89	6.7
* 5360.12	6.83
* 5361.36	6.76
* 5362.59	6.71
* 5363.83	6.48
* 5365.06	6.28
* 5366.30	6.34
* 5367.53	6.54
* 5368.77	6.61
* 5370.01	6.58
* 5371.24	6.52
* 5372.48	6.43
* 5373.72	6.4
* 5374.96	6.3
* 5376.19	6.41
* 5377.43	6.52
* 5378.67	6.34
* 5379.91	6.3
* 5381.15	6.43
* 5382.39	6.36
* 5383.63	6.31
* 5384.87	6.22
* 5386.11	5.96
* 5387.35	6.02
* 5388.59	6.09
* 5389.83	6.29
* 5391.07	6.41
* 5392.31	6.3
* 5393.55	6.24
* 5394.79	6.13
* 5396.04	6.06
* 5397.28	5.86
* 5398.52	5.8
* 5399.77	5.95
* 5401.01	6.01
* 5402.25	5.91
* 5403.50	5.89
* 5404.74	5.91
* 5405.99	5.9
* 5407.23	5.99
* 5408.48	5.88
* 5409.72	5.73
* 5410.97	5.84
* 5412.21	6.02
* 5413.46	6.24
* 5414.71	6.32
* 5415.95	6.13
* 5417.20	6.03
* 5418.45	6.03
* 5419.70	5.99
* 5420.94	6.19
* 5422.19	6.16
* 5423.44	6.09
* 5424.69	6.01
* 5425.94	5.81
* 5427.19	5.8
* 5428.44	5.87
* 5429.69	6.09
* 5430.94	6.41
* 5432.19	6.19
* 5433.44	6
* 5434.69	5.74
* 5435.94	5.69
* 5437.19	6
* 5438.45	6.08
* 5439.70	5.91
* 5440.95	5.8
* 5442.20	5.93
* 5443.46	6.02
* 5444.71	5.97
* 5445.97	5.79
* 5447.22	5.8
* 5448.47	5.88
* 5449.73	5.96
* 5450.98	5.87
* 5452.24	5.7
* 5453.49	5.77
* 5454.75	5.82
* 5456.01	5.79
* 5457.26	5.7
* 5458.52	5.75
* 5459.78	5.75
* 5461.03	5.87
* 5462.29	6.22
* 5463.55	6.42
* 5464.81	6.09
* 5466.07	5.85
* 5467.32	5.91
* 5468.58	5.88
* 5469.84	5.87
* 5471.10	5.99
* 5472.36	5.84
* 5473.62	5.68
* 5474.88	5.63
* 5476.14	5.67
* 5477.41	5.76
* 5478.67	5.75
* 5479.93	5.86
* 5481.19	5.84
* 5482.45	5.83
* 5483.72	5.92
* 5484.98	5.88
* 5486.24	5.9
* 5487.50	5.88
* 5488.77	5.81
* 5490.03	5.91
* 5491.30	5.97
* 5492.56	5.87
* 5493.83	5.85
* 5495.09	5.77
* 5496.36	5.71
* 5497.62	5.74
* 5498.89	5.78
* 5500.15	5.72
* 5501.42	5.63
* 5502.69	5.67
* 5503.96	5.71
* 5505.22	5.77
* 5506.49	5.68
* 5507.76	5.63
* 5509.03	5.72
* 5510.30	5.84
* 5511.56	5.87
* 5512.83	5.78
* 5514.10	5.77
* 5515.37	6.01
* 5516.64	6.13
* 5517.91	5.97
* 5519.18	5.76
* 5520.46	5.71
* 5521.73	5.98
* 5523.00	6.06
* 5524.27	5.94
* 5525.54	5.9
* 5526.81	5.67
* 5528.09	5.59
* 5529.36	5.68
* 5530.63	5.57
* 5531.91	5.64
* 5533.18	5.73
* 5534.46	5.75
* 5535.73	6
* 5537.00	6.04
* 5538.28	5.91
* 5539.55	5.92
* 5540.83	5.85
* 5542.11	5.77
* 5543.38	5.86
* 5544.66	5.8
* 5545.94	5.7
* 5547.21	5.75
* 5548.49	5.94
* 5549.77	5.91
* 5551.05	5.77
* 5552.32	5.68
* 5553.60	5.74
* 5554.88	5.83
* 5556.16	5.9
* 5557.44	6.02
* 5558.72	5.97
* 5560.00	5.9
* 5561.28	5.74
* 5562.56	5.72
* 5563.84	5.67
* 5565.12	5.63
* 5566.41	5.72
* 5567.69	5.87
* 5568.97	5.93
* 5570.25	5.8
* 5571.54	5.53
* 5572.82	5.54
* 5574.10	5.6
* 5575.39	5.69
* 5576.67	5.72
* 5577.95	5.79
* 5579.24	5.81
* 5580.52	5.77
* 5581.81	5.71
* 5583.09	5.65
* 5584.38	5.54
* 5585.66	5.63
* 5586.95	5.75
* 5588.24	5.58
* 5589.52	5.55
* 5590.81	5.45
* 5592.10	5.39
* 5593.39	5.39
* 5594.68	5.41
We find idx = 2.8 angstrom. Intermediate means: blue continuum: 7.33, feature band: 6.38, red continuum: 6.06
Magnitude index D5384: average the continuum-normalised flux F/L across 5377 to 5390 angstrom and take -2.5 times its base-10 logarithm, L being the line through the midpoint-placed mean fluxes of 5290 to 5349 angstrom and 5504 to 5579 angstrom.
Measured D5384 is 0.10 mag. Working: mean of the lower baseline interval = 7.24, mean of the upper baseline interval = 5.8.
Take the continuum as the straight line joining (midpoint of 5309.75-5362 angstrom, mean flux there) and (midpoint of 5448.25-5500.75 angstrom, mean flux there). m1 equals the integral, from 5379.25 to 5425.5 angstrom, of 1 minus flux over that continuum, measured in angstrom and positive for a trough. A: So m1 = 3.0 angstrom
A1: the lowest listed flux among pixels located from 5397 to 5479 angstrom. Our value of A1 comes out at 5.63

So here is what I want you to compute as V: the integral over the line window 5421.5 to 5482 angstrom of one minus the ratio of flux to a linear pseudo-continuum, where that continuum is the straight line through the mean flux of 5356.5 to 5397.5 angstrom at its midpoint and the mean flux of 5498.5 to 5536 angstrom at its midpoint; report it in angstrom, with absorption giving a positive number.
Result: 1.6 angstrom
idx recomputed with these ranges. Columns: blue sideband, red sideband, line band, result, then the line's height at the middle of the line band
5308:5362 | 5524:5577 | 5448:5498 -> 3.3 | 6.27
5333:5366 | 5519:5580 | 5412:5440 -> 1.7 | 6.43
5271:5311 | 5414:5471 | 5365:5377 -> 0.4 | 6.65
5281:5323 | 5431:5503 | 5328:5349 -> 0.4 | 7.1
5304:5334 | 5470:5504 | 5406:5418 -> 0.9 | 6.52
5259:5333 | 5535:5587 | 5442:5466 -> 2.0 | 6.44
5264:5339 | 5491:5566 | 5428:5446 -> 1.3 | 6.44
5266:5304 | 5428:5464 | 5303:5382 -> -1.1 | 6.87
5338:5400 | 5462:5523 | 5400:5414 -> 0.8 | 6.3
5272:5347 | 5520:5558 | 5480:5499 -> 0.9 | 6.14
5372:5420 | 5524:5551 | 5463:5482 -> 0.3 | 5.95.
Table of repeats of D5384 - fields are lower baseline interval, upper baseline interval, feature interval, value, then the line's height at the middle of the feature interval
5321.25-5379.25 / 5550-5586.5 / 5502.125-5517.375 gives 0.04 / 6.04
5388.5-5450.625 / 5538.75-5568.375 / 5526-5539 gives 0.01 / 5.84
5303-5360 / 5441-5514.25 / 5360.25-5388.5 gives 0.06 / 6.78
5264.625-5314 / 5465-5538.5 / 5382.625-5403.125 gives 0.09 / 6.63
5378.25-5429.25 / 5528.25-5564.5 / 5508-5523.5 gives 0.00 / 5.87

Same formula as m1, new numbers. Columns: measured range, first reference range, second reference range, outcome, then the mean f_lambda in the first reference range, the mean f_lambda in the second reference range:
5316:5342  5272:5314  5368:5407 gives -1.0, 7.44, 6.21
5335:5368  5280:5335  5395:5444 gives 0.3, 7.4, 5.98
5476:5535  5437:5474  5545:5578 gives 0.4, 5.9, 5.77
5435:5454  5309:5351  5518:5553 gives 1.6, 7.19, 5.81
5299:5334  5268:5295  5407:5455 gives -1.4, 7.47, 5.96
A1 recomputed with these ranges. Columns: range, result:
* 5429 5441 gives 5.69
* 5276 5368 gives 6.28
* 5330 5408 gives 5.8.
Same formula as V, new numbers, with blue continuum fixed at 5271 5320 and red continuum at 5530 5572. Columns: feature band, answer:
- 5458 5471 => 0.8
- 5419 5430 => 1.0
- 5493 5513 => 1.2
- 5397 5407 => 1.3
